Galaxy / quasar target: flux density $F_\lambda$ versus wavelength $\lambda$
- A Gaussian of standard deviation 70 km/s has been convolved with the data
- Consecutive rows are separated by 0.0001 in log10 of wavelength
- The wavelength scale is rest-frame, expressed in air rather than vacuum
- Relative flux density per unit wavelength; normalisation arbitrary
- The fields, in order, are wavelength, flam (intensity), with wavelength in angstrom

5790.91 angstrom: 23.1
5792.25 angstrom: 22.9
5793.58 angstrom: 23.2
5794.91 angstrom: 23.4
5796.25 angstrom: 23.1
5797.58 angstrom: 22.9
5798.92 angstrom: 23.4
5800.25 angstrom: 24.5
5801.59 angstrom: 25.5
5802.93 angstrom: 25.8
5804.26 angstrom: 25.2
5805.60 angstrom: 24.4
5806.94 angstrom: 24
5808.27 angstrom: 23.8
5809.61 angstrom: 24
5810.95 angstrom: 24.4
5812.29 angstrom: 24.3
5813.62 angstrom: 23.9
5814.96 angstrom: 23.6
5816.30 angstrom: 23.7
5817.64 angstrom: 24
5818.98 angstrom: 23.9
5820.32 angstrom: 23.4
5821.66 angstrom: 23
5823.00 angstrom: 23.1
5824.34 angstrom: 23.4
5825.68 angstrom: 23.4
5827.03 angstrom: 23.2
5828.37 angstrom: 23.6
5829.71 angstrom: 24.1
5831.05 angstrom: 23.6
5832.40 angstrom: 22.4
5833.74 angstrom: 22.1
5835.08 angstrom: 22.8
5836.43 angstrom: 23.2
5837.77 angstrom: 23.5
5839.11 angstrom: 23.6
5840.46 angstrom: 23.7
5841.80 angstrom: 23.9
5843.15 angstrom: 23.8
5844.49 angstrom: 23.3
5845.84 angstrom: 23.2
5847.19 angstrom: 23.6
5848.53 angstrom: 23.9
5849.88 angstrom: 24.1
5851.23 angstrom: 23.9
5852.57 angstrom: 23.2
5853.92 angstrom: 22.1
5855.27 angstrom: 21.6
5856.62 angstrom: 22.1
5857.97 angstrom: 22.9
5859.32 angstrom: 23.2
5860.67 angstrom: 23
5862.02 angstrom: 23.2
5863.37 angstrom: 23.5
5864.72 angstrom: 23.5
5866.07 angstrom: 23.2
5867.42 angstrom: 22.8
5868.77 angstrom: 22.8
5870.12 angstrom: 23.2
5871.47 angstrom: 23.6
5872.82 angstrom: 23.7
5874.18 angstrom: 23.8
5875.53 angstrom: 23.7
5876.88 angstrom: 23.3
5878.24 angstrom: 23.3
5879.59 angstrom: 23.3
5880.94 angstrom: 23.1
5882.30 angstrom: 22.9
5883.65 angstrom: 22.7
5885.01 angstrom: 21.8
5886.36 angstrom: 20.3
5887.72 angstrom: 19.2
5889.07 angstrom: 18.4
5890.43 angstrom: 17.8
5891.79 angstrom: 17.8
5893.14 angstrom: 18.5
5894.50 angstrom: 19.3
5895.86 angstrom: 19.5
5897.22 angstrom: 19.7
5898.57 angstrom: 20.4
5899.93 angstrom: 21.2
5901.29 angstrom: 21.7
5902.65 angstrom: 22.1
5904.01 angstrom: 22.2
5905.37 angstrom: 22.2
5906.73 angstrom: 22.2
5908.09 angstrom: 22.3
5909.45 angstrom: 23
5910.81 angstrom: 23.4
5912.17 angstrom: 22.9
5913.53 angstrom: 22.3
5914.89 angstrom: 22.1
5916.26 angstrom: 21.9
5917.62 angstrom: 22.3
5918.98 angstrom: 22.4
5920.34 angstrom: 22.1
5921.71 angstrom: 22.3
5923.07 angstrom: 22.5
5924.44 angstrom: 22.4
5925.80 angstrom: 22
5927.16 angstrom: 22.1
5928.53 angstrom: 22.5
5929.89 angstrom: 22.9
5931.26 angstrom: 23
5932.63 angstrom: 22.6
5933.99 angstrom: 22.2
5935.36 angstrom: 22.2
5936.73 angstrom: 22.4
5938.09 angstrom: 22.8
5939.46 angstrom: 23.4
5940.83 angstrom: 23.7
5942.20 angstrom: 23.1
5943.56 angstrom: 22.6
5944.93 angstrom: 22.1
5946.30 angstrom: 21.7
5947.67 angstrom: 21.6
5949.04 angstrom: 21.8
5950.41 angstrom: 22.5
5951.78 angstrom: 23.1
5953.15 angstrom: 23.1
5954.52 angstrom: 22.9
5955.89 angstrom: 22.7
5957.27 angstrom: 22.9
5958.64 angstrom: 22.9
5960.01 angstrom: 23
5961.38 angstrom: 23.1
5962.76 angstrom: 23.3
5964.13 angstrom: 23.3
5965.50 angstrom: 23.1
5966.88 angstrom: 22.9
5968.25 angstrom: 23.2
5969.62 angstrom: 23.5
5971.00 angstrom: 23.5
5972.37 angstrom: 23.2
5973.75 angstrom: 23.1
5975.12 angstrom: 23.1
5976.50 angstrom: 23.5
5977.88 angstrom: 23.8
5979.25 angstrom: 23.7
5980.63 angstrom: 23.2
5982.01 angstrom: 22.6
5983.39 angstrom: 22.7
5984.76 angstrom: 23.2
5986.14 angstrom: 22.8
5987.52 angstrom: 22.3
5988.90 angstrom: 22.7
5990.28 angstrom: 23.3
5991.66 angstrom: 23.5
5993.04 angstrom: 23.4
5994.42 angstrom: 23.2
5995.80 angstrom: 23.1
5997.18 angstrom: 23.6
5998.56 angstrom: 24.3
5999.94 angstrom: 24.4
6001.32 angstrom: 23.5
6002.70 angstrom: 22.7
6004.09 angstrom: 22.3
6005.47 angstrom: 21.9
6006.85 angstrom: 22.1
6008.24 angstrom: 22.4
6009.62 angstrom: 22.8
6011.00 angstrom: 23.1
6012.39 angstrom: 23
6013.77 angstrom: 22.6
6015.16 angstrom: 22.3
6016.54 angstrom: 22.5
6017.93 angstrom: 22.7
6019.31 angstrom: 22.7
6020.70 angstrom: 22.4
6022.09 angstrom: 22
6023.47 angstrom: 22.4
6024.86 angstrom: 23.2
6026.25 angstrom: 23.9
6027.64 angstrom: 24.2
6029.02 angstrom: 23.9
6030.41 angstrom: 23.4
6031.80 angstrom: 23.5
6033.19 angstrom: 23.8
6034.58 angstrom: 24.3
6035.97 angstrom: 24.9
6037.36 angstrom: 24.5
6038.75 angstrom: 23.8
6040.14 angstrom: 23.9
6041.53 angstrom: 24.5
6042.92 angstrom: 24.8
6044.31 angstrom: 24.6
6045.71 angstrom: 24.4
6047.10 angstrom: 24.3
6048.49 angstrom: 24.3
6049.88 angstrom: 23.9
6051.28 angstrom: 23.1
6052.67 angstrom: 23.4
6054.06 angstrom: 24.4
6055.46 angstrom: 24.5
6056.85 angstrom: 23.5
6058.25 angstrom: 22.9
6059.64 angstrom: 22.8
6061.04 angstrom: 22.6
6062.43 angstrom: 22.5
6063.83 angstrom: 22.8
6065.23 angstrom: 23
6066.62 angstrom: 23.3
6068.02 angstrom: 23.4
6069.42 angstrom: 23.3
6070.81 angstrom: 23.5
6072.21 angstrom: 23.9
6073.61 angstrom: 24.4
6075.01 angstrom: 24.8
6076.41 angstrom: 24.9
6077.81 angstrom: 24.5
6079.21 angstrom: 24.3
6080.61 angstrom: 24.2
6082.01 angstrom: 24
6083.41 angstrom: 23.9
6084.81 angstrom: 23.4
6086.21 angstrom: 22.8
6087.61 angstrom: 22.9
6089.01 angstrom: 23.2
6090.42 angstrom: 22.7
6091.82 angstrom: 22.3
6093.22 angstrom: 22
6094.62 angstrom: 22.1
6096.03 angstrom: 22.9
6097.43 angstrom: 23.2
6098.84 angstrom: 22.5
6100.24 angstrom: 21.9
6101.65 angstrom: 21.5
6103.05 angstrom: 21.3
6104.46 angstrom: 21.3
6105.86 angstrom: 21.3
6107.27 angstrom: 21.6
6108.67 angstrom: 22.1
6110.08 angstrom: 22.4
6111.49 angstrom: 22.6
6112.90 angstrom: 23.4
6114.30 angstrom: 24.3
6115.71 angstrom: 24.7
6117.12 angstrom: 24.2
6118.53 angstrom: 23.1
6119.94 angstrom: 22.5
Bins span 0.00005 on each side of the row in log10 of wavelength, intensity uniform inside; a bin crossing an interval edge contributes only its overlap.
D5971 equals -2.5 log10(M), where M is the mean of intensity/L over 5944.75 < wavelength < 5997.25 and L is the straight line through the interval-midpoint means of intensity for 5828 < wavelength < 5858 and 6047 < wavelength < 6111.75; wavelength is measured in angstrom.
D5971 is 0.01 mag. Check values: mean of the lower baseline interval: 23.2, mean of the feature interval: 23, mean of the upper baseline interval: 23.1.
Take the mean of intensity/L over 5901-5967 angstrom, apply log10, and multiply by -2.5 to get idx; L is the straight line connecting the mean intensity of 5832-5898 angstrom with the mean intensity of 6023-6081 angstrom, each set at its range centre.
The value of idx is 0.02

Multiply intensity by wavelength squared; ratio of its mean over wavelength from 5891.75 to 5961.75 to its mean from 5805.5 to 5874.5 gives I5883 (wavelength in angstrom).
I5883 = 0.98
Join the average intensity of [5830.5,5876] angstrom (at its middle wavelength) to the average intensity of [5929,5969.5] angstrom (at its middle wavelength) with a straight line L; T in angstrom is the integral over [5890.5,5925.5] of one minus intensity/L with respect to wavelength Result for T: 2.2 angstrom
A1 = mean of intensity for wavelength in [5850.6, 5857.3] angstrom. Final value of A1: 22.6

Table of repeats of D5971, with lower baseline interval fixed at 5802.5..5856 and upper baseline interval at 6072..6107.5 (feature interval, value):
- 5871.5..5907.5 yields 0.10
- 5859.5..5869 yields 0.02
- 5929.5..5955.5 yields 0.03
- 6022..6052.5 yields -0.04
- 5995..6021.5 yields 0.01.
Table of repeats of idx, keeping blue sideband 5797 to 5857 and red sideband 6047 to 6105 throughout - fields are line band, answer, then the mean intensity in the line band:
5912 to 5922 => 0.06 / 22.2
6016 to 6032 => 0.01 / 23.1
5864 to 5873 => 0.01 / 23.3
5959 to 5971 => 0.01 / 23.2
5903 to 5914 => 0.04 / 22.6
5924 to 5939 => 0.05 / 22.5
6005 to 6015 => 0.04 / 22.6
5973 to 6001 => 0.00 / 23.3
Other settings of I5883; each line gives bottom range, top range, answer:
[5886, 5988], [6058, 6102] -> 1.10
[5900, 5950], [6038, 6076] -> 1.11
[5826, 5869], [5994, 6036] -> 1.05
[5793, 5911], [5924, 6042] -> 1.06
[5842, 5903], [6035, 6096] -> 1.14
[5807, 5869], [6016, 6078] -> 1.09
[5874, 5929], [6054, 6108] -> 1.13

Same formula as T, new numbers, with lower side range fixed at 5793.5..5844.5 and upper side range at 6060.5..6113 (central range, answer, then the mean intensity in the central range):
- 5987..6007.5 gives 0.1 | 23.1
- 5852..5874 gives 0.6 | 23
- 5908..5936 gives 1.2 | 22.5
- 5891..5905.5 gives 1.9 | 20.3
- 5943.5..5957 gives 0.5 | 22.4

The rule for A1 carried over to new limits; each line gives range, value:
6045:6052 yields 24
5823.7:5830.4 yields 23.5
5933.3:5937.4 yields 22.3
